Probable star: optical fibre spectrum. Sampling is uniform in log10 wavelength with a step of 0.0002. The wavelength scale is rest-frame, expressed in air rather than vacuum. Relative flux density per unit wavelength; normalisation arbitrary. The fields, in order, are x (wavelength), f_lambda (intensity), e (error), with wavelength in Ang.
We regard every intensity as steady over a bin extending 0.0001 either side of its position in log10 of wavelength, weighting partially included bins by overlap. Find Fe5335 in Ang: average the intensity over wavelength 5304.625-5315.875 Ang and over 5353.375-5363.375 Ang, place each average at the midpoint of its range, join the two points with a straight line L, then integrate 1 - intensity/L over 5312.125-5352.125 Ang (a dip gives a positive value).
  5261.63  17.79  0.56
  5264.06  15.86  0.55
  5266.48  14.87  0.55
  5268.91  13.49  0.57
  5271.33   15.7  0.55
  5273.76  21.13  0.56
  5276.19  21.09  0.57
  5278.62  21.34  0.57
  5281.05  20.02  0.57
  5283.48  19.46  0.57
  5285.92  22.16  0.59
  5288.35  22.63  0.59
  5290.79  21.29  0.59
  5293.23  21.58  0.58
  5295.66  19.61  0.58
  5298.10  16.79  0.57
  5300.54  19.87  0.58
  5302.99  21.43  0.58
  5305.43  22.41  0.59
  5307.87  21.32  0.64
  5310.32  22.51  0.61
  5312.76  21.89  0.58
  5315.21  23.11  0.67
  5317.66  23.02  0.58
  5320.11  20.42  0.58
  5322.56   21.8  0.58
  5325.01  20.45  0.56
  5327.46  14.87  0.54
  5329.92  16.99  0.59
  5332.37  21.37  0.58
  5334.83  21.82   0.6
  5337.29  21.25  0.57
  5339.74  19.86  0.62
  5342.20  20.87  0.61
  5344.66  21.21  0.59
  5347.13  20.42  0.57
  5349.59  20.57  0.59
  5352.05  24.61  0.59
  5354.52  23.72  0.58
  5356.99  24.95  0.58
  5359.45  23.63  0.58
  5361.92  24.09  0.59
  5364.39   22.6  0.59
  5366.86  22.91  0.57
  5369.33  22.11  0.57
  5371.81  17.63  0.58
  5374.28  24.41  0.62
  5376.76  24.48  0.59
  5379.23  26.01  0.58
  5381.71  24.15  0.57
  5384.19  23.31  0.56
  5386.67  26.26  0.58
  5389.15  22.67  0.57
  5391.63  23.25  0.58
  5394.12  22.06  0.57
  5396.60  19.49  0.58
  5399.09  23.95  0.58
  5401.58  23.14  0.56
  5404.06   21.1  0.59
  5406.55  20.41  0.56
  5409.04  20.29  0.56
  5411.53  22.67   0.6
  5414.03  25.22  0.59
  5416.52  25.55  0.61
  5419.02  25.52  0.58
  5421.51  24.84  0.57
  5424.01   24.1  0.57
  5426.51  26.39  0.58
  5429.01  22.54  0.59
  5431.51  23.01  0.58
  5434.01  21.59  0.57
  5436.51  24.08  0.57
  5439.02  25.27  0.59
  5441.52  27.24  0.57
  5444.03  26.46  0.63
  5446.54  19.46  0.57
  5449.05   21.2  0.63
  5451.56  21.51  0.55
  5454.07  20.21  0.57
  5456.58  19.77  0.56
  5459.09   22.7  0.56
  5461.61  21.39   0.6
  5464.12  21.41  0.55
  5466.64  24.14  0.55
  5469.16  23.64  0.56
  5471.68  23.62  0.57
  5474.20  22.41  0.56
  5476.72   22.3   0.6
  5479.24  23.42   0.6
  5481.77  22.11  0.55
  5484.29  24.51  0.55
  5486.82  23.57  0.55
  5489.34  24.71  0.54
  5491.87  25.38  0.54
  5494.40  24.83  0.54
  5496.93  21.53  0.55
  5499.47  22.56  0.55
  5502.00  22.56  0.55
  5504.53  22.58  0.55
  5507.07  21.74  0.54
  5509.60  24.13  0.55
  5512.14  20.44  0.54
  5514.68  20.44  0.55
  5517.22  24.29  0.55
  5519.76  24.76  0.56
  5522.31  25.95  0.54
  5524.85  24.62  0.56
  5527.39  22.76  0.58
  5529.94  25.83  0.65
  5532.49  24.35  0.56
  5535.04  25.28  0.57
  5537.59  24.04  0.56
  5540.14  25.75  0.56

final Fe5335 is 4.0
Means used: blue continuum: 22.2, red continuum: 24.1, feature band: 20.7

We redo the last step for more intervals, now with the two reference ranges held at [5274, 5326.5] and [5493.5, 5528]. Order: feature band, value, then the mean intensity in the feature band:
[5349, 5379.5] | -2.1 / 23.2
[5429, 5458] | -0.3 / 22.7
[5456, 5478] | 0.2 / 22.5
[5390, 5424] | -1.2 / 22.9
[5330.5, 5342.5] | 0.4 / 20.8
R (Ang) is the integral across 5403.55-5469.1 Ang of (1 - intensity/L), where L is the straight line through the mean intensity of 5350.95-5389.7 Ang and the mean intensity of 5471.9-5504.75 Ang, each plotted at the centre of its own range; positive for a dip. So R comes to 1.1 Ang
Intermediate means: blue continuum 23.6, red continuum 23.3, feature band 23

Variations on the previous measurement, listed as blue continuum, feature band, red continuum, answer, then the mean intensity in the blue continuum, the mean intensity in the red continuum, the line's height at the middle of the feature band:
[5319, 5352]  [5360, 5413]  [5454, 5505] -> -3.8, 20.3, 22.9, 21.2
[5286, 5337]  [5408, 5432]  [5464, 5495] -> -1.6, 20.8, 23.6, 22.6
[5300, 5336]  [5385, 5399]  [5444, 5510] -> -0.7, 20.9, 22.7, 21.7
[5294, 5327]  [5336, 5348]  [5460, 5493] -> 0.4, 21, 23.3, 21.4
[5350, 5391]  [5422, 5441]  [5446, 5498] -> -0.9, 23.5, 22.6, 23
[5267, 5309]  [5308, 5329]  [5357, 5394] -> 0.2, 20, 23.4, 21.2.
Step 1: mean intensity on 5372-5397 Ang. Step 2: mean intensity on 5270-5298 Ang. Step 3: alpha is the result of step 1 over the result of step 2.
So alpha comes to 1.15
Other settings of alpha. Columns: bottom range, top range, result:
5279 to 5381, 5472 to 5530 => 1.08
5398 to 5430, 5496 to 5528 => 0.98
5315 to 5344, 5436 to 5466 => 1.10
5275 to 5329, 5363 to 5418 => 1.10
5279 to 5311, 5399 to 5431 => 1.13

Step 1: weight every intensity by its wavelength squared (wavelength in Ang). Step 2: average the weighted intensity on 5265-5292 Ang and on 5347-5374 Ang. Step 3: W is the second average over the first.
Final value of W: 1.21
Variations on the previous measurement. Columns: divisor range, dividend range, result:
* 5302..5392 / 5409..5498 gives 1.10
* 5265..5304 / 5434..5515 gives 1.26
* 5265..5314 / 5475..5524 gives 1.26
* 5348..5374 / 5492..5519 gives 1.05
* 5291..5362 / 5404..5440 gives 1.15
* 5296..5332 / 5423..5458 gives 1.18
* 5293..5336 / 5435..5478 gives 1.16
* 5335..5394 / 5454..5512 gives 1.05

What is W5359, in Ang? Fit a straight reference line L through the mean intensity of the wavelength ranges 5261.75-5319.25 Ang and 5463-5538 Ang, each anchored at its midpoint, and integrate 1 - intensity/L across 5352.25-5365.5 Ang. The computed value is -1.7 Ang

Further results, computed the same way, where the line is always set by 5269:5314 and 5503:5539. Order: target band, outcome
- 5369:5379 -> -0.4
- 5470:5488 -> 0.0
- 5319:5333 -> 1.2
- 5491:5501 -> -0.1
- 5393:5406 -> 0.1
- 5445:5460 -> 1.2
